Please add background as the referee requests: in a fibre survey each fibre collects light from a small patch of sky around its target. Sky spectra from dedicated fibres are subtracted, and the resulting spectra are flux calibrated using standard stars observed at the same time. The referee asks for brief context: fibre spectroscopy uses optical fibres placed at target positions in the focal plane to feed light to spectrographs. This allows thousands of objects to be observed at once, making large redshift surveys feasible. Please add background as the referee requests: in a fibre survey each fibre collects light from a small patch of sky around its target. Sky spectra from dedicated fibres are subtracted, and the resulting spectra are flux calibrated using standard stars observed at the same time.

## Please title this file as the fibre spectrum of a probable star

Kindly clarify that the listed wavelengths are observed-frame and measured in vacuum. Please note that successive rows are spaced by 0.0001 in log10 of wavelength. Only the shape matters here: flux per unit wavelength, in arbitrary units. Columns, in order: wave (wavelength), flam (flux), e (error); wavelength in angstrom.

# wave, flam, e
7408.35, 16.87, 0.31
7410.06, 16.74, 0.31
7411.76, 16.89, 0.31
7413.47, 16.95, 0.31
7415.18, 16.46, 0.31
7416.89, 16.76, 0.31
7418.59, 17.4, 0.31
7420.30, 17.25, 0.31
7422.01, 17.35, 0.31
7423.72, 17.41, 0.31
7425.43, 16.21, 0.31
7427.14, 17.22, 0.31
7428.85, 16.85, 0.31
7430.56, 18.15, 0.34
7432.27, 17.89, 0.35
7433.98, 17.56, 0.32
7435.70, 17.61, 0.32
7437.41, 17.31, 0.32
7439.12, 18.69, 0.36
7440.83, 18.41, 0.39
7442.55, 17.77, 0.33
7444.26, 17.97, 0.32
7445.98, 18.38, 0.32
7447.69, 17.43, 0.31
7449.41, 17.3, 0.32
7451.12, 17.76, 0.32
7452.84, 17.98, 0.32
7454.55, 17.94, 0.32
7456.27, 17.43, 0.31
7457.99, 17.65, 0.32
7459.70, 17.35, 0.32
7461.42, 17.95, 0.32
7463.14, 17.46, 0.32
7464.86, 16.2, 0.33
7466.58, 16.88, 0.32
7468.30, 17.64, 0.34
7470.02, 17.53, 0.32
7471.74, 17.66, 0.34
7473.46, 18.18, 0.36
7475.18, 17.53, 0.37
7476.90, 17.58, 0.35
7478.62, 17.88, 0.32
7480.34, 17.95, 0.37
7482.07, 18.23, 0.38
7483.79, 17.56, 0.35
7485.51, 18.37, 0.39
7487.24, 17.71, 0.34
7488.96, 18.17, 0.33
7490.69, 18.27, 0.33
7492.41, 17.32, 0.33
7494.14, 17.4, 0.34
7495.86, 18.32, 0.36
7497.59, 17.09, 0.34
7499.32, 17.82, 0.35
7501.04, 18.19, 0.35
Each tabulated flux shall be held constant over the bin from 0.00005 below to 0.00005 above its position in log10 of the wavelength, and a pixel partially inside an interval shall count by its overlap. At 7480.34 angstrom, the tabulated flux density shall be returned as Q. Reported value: 17.95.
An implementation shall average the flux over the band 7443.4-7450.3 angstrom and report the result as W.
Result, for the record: 17.8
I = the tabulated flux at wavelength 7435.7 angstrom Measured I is 17.61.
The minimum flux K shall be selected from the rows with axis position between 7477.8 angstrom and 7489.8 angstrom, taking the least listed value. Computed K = 17.56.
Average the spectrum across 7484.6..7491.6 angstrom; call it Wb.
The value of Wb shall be 18.1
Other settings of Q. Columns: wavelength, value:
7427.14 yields 17.22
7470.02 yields 17.53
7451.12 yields 17.76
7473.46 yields 18.18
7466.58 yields 16.88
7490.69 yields 18.27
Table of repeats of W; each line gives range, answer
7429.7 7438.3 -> 17.7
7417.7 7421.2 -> 17.3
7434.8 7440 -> 17.9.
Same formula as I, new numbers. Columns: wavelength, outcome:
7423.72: 17.41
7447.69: 17.43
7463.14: 17.46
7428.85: 16.85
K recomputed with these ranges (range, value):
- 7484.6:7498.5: 17.09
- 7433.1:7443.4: 17.31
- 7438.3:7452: 17.3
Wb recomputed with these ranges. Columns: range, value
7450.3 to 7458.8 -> 17.7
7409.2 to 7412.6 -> 16.8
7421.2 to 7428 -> 17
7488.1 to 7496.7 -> 17.9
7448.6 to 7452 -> 17.5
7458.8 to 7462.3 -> 17.7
